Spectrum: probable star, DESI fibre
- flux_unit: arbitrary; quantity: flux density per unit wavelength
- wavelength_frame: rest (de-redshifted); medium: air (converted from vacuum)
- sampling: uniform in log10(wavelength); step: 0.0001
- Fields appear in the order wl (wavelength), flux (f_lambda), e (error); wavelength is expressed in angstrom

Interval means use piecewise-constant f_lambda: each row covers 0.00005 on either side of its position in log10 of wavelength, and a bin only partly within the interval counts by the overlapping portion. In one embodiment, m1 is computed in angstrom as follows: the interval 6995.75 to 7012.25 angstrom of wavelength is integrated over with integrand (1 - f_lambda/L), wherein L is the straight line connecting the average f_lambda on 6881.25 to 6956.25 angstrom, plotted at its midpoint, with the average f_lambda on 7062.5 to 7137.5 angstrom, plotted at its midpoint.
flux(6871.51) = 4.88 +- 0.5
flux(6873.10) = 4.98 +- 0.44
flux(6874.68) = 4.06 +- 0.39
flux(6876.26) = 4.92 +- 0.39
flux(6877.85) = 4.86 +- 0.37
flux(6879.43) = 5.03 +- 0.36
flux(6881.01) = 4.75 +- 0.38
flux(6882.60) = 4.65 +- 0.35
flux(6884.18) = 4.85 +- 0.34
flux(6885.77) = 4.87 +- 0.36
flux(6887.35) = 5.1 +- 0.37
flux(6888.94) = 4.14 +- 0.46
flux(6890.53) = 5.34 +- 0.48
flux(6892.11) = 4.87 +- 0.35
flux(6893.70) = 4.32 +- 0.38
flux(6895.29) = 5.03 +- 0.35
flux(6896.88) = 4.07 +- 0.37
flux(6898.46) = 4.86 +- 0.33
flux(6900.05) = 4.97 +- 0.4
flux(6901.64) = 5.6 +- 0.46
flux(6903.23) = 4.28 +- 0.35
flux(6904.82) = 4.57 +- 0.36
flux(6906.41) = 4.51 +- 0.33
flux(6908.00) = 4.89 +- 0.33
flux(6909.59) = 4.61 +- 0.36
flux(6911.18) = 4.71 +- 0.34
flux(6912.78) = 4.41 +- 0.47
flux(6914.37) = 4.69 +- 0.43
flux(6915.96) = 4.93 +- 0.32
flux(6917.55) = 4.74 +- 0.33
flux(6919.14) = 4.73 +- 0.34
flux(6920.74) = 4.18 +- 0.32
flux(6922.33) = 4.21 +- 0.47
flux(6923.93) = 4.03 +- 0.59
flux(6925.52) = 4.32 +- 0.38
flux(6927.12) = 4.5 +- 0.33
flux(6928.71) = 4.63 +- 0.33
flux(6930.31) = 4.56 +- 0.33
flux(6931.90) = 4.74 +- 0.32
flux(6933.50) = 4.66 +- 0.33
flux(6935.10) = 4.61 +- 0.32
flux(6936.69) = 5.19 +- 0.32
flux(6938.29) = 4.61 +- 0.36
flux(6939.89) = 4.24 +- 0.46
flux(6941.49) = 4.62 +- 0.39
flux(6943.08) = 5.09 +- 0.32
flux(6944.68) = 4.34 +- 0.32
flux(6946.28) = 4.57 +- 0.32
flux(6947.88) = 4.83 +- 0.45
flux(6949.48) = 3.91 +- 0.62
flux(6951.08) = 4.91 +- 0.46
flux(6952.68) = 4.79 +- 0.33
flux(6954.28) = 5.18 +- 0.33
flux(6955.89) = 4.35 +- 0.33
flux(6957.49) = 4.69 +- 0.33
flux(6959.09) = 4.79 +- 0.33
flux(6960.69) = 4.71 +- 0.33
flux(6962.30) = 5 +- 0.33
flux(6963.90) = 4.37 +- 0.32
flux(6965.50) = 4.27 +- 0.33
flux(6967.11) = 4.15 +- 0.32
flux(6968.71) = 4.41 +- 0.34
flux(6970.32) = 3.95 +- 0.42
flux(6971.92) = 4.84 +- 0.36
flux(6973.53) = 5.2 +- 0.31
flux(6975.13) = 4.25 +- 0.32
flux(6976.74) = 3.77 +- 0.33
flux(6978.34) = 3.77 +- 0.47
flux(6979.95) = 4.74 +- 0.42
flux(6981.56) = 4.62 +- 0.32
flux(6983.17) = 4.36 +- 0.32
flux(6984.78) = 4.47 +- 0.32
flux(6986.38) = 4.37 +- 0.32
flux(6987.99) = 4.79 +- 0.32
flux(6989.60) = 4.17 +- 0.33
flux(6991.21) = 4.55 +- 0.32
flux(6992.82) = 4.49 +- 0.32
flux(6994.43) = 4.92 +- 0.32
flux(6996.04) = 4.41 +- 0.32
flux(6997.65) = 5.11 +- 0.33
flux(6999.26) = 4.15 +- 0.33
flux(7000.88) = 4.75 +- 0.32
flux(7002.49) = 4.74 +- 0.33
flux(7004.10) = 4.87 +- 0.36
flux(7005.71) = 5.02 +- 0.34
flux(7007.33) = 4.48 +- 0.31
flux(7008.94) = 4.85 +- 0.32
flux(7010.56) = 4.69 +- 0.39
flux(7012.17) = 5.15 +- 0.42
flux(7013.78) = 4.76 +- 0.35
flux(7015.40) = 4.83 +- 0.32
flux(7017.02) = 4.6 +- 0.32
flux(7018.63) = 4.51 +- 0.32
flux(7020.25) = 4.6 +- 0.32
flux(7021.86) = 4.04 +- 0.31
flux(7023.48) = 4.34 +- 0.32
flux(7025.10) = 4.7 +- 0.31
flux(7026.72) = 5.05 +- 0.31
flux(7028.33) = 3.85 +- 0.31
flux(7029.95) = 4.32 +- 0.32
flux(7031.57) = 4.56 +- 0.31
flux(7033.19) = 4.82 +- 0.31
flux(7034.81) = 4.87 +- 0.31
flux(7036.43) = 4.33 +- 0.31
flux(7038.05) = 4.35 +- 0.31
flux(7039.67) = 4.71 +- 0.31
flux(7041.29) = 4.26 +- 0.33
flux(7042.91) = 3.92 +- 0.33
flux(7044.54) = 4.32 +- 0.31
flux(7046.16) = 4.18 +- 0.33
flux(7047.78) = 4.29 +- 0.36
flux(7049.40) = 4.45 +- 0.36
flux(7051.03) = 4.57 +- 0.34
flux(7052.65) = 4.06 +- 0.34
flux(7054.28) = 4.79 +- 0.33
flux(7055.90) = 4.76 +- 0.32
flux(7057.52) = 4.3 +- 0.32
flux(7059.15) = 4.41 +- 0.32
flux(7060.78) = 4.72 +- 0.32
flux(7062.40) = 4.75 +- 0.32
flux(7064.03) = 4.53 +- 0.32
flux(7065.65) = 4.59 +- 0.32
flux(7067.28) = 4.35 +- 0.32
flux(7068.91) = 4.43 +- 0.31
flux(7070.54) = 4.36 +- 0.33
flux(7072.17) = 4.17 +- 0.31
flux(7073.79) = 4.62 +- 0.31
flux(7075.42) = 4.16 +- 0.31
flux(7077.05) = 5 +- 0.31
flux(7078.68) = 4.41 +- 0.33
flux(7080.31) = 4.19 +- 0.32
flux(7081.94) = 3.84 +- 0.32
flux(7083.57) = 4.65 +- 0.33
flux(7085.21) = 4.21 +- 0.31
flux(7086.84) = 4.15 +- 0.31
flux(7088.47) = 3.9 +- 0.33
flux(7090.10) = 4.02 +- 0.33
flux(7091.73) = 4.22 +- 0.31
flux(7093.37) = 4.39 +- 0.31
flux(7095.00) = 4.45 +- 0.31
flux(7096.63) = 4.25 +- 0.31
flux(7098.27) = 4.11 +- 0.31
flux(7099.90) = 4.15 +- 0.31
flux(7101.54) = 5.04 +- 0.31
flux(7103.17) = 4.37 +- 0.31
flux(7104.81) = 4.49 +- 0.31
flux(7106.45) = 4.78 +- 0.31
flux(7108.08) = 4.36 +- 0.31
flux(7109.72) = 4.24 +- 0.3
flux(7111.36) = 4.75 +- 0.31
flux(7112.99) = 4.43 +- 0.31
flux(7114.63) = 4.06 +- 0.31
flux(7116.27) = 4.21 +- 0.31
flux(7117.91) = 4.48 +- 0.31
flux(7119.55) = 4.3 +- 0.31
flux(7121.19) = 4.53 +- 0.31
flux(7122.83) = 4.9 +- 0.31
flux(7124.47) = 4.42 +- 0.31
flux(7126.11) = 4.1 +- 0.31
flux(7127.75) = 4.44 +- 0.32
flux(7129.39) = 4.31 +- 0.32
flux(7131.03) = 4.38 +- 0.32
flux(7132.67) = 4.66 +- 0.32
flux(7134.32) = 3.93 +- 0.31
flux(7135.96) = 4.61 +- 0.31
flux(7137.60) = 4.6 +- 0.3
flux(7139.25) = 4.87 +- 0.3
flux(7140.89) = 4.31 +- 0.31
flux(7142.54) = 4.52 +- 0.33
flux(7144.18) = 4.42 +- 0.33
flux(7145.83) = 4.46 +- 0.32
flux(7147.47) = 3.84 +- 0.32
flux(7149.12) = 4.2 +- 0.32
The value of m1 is -0.8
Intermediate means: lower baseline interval 4.66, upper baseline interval 4.38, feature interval 4.74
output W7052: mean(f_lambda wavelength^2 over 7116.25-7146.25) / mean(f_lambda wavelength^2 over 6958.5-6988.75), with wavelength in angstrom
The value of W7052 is 1.0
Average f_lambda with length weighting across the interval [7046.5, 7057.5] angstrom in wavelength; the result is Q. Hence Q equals 4.46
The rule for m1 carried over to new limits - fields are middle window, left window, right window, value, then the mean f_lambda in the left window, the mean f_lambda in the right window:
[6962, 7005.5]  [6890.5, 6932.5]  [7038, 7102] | 0.1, 4.63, 4.37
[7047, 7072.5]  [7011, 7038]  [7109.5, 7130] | 0.2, 4.58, 4.4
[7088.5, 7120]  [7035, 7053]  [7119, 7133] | 0.4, 4.34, 4.45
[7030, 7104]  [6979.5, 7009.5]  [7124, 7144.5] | 2.0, 4.62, 4.43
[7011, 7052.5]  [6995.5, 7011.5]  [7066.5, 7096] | 0.7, 4.72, 4.31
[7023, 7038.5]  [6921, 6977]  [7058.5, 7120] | -0.3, 4.56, 4.38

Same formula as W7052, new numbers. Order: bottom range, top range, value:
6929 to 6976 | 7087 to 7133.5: 0.99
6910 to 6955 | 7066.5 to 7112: 0.99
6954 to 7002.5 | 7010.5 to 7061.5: 1.01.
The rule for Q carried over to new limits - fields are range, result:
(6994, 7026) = 4.67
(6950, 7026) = 4.58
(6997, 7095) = 4.48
